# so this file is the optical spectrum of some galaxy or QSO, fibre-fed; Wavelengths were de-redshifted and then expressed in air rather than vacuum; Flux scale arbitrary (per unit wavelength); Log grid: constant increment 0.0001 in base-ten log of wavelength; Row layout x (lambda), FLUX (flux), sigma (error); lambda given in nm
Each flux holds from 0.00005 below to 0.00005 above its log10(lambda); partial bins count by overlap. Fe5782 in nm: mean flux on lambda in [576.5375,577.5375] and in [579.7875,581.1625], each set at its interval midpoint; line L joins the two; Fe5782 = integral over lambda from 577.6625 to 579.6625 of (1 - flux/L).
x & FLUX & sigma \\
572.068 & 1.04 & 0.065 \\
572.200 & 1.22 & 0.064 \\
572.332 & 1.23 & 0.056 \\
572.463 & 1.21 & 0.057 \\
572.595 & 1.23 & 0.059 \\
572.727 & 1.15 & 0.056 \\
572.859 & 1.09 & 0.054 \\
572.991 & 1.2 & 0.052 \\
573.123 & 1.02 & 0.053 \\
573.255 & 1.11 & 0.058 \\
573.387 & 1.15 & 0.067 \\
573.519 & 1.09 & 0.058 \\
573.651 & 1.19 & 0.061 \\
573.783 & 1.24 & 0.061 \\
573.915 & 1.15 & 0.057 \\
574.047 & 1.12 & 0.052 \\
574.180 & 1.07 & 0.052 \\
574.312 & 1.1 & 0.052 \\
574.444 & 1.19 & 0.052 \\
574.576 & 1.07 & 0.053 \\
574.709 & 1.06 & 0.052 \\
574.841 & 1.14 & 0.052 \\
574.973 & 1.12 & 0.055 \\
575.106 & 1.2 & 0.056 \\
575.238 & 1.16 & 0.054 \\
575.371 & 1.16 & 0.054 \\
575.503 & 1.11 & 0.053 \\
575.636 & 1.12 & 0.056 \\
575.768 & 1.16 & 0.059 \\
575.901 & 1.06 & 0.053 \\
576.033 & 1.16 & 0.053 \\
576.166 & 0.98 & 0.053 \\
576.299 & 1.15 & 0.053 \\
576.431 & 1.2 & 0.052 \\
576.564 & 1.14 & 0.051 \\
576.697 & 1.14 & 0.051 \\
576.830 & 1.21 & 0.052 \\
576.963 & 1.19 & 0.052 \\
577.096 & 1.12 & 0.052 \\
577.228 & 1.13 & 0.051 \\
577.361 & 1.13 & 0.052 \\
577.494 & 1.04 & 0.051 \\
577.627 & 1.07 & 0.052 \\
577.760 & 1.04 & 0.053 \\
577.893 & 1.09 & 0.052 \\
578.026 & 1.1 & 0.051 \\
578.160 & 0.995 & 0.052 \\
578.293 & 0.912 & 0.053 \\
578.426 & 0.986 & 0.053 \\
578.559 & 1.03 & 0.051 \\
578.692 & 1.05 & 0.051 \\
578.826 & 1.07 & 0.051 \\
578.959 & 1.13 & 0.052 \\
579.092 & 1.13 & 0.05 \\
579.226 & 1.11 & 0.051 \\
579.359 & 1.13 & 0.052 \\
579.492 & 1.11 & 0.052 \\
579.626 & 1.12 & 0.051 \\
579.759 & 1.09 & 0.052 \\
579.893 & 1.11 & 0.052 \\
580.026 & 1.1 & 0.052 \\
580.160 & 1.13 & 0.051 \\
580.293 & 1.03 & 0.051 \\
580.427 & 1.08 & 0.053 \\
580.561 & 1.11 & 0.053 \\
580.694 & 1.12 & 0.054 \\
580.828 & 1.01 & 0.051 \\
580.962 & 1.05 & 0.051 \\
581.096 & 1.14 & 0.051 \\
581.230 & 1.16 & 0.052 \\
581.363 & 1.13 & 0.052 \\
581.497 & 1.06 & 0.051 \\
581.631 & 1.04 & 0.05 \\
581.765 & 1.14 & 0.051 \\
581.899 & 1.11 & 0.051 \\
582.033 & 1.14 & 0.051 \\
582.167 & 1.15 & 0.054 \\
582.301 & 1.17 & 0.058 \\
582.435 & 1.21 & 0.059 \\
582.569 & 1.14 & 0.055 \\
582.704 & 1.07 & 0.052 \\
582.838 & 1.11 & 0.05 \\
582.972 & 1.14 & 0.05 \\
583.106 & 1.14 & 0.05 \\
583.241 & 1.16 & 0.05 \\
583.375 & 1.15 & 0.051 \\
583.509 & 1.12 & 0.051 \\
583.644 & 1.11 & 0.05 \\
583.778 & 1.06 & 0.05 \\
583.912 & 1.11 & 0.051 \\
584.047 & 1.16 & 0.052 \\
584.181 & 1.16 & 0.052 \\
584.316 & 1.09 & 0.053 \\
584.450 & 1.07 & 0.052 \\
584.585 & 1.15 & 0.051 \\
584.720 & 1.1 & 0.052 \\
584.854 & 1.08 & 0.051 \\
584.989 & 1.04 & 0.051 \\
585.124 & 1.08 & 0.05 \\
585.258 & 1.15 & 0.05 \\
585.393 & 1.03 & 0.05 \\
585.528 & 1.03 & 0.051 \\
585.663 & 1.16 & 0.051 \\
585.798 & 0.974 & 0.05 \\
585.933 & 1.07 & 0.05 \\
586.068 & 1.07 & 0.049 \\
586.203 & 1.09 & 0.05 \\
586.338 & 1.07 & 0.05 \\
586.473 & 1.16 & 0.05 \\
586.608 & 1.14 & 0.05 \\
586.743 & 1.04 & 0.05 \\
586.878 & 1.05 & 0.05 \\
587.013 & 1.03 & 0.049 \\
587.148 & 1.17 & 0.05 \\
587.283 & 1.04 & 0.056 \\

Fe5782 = 0.09 nm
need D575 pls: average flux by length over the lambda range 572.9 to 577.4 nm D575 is 1.13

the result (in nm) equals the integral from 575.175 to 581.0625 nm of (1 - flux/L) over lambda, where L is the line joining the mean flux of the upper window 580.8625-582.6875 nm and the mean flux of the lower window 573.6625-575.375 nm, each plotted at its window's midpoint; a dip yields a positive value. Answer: 0.17 nm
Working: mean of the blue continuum 1.14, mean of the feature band 1.1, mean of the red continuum 1.12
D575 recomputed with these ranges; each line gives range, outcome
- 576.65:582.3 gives 1.09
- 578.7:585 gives 1.11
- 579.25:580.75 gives 1.1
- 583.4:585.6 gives 1.1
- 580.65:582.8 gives 1.11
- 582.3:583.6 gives 1.14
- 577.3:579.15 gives 1.05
